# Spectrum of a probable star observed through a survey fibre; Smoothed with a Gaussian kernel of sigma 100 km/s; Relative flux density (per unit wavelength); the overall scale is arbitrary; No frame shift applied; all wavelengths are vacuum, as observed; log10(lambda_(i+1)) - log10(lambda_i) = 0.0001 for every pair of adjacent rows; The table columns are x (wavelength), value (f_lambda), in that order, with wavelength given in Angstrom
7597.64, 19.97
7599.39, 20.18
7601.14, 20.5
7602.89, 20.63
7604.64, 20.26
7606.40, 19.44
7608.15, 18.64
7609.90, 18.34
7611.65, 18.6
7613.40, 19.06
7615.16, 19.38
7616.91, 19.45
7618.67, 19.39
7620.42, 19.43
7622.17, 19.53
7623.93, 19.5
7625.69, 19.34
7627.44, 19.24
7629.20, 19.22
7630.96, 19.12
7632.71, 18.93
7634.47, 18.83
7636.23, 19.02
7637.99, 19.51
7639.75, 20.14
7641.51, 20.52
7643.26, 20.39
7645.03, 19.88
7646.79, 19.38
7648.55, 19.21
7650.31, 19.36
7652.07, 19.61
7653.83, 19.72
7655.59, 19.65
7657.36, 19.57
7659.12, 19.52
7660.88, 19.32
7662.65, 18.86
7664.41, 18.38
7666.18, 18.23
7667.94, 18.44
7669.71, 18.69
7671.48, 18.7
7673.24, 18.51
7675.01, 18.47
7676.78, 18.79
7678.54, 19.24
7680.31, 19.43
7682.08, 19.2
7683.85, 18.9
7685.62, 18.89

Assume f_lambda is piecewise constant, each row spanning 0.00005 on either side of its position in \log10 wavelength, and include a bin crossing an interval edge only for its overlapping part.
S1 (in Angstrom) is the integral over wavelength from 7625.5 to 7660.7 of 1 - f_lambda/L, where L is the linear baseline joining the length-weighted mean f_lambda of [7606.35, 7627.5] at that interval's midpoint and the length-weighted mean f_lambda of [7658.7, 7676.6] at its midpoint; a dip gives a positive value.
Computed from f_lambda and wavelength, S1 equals -1.1 Angstrom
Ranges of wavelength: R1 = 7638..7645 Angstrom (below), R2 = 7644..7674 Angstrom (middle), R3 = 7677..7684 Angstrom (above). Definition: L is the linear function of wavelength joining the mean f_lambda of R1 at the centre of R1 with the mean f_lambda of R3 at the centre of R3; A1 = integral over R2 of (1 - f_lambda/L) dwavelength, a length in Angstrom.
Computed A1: 0.9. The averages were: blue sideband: 20.2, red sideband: 19.2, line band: 19.1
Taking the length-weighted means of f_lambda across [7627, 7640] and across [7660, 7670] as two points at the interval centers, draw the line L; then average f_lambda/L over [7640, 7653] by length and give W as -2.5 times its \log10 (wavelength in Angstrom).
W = -0.05 mag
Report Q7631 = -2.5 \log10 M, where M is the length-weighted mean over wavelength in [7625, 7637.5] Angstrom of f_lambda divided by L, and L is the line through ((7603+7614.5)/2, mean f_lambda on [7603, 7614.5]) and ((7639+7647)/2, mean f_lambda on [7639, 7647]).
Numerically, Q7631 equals 0.038 mag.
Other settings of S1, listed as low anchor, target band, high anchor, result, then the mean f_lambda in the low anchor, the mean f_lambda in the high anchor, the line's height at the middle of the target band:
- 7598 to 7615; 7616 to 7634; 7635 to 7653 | 0.3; 19.5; 19.7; 19.6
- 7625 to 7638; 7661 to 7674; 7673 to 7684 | 0.3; 19.1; 19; 19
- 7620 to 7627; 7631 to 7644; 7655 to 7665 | -0.1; 19.4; 19.2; 19.4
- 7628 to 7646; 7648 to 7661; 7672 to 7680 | -0.2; 19.5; 18.8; 19.2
